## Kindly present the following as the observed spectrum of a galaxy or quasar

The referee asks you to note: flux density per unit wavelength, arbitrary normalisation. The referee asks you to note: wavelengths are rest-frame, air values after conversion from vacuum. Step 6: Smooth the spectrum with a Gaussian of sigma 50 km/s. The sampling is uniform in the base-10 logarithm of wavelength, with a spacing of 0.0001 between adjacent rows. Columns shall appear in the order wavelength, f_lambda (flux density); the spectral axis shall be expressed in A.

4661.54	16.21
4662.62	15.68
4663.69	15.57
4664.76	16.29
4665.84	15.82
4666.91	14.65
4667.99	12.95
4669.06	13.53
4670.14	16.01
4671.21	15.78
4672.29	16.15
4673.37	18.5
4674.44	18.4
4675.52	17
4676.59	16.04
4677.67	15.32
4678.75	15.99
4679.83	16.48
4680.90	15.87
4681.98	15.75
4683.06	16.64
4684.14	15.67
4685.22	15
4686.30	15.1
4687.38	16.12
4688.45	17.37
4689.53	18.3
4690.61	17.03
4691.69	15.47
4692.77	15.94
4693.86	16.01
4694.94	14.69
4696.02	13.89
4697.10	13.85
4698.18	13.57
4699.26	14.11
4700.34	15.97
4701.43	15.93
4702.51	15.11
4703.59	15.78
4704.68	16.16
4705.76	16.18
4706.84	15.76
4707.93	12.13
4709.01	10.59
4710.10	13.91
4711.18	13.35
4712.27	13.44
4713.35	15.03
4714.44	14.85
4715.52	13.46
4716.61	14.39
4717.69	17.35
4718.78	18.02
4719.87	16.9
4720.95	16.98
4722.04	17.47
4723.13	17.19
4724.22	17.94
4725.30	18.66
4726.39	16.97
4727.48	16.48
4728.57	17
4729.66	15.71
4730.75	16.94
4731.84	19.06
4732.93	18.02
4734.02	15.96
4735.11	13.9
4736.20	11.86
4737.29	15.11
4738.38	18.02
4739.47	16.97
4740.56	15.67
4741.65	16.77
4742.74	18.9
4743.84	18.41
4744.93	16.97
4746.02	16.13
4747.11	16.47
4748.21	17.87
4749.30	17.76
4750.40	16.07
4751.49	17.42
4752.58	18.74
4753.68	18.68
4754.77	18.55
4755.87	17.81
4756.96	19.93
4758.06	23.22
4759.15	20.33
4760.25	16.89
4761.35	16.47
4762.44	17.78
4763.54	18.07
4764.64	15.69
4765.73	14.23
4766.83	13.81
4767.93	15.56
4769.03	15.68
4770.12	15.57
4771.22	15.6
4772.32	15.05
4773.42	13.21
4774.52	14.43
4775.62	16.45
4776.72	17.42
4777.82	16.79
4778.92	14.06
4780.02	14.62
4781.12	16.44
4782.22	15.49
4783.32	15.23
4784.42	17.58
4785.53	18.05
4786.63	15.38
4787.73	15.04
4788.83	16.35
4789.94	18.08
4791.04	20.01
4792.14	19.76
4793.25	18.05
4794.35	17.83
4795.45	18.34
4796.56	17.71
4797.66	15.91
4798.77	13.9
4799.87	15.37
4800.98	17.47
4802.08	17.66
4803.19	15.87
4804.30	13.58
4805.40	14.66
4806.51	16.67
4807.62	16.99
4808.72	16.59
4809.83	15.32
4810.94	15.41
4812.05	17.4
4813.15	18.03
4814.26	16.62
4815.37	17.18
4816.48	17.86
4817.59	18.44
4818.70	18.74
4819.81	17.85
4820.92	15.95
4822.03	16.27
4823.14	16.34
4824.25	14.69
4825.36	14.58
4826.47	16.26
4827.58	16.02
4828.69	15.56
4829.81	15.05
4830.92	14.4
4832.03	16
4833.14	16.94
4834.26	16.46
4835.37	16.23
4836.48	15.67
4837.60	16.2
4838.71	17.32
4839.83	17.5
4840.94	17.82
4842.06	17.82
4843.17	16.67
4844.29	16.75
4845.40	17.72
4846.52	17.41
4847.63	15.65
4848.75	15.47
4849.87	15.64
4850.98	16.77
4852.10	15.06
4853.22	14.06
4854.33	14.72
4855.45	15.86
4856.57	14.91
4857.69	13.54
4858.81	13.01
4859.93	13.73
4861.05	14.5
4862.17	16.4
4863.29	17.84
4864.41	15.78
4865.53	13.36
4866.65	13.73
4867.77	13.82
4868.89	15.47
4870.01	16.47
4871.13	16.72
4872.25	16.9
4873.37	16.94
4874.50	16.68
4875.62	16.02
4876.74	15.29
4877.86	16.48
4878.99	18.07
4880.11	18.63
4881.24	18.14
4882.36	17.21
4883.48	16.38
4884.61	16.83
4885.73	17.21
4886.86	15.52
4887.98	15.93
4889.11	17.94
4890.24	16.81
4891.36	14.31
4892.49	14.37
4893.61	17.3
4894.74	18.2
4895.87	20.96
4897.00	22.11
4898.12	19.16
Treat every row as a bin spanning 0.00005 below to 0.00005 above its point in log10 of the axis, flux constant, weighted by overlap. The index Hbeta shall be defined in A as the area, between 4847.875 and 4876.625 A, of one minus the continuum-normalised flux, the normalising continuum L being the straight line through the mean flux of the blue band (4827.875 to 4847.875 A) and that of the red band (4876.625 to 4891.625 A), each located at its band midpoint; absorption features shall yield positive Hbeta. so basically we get 2.3 A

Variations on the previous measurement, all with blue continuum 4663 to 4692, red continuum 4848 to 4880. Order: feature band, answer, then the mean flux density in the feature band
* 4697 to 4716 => 1.84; 14.4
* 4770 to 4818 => -2.24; 16.4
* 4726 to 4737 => -0.18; 16.1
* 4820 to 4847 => -1.27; 16.3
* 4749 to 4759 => -1.87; 18.8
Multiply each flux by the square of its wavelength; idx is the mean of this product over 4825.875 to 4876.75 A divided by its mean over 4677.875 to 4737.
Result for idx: 1.1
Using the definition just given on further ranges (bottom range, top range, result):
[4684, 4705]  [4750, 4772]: 1.14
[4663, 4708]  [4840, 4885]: 1.10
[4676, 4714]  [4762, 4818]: 1.12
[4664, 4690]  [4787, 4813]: 1.10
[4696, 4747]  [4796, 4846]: 1.08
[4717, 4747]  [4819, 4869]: 0.98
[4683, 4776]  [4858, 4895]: 1.06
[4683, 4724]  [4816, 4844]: 1.13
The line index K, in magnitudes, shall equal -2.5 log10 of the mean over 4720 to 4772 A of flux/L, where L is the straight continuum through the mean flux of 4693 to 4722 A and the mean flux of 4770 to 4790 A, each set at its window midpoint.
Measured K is -0.111 mag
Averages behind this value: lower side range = 15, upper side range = 15.8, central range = 17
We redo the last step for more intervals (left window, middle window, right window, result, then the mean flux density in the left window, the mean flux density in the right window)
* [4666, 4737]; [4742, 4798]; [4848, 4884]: -0.08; 15.7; 15.7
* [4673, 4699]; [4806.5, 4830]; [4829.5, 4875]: -0.05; 16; 15.8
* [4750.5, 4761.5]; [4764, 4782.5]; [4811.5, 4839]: 0.19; 18.8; 16.5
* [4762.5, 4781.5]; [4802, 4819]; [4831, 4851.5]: -0.03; 15.5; 16.6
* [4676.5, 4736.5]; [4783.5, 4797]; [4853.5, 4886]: -0.12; 15.7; 15.9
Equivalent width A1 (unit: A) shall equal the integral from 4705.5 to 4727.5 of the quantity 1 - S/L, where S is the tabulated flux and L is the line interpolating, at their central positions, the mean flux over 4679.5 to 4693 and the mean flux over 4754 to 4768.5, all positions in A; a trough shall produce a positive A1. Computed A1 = 1.6 A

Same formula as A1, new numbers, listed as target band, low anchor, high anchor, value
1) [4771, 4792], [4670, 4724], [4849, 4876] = -0.90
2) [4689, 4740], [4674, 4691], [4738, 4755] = 3.67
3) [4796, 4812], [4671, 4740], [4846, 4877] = -0.41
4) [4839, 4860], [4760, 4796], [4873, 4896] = 1.02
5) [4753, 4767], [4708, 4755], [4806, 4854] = -1.31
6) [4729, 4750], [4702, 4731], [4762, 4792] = -1.11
